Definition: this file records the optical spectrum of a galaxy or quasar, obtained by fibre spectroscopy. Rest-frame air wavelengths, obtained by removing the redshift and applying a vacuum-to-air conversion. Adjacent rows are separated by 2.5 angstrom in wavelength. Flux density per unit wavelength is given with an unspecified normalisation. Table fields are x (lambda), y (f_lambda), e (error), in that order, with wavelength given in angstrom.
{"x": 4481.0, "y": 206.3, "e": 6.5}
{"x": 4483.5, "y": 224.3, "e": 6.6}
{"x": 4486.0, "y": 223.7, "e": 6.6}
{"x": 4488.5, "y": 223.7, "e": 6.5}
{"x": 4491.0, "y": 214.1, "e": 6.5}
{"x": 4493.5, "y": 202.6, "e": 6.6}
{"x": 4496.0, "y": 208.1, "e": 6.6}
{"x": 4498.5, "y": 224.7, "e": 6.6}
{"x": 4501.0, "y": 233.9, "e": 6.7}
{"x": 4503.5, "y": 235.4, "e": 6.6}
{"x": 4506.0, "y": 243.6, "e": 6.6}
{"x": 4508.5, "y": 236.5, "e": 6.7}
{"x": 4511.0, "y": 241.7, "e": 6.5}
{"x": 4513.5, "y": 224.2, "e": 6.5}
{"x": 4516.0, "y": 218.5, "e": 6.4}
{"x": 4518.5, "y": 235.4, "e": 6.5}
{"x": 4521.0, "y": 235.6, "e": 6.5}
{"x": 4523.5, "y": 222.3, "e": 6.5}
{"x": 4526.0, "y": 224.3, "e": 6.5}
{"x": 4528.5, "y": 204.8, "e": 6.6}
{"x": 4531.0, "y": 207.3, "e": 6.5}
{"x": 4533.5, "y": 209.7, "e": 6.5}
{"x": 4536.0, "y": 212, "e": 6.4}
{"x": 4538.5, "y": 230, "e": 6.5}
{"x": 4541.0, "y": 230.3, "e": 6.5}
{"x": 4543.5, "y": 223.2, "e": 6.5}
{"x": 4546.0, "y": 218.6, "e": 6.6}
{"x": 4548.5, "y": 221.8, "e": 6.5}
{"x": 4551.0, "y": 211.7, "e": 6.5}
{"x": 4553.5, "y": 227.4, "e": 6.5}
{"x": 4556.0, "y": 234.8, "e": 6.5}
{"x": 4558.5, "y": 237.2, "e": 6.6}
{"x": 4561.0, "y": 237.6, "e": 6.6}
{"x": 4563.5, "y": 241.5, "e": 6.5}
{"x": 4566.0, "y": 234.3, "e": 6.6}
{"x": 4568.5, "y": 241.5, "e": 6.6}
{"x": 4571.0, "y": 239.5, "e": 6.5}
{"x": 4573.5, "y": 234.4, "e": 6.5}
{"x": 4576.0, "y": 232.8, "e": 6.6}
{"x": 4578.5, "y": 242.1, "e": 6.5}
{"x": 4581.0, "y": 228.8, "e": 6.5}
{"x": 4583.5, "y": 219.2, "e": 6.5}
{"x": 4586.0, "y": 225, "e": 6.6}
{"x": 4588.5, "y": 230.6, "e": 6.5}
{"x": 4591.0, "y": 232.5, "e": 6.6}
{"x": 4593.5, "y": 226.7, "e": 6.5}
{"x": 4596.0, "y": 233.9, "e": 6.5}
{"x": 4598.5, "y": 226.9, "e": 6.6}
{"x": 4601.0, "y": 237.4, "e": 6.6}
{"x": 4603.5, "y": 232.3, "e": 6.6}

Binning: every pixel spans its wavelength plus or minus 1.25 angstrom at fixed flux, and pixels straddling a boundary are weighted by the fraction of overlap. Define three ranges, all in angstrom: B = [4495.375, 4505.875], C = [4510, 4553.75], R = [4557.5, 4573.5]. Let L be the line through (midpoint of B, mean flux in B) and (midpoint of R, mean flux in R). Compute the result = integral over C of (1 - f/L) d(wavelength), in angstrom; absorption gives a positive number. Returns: 2.1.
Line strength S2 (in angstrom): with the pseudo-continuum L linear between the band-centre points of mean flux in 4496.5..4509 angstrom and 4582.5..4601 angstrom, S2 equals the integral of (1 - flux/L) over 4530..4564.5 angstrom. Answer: 0.9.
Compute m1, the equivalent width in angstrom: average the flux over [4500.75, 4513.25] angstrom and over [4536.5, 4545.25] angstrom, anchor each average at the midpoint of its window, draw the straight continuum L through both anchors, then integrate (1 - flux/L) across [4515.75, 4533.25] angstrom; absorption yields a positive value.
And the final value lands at 0.8 angstrom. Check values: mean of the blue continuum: 237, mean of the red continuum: 226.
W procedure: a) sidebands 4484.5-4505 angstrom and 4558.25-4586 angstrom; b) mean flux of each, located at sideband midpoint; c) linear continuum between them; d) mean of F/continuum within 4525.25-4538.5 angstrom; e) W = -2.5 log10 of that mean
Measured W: 0.07 mag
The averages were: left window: 221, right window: 235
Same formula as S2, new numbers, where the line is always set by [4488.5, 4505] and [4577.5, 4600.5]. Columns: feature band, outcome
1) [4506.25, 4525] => -0.7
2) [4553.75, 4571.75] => -0.8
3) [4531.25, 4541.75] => 0.3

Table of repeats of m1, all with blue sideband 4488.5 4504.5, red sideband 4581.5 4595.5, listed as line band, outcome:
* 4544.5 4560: -0.07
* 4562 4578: -0.83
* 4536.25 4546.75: -0.05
